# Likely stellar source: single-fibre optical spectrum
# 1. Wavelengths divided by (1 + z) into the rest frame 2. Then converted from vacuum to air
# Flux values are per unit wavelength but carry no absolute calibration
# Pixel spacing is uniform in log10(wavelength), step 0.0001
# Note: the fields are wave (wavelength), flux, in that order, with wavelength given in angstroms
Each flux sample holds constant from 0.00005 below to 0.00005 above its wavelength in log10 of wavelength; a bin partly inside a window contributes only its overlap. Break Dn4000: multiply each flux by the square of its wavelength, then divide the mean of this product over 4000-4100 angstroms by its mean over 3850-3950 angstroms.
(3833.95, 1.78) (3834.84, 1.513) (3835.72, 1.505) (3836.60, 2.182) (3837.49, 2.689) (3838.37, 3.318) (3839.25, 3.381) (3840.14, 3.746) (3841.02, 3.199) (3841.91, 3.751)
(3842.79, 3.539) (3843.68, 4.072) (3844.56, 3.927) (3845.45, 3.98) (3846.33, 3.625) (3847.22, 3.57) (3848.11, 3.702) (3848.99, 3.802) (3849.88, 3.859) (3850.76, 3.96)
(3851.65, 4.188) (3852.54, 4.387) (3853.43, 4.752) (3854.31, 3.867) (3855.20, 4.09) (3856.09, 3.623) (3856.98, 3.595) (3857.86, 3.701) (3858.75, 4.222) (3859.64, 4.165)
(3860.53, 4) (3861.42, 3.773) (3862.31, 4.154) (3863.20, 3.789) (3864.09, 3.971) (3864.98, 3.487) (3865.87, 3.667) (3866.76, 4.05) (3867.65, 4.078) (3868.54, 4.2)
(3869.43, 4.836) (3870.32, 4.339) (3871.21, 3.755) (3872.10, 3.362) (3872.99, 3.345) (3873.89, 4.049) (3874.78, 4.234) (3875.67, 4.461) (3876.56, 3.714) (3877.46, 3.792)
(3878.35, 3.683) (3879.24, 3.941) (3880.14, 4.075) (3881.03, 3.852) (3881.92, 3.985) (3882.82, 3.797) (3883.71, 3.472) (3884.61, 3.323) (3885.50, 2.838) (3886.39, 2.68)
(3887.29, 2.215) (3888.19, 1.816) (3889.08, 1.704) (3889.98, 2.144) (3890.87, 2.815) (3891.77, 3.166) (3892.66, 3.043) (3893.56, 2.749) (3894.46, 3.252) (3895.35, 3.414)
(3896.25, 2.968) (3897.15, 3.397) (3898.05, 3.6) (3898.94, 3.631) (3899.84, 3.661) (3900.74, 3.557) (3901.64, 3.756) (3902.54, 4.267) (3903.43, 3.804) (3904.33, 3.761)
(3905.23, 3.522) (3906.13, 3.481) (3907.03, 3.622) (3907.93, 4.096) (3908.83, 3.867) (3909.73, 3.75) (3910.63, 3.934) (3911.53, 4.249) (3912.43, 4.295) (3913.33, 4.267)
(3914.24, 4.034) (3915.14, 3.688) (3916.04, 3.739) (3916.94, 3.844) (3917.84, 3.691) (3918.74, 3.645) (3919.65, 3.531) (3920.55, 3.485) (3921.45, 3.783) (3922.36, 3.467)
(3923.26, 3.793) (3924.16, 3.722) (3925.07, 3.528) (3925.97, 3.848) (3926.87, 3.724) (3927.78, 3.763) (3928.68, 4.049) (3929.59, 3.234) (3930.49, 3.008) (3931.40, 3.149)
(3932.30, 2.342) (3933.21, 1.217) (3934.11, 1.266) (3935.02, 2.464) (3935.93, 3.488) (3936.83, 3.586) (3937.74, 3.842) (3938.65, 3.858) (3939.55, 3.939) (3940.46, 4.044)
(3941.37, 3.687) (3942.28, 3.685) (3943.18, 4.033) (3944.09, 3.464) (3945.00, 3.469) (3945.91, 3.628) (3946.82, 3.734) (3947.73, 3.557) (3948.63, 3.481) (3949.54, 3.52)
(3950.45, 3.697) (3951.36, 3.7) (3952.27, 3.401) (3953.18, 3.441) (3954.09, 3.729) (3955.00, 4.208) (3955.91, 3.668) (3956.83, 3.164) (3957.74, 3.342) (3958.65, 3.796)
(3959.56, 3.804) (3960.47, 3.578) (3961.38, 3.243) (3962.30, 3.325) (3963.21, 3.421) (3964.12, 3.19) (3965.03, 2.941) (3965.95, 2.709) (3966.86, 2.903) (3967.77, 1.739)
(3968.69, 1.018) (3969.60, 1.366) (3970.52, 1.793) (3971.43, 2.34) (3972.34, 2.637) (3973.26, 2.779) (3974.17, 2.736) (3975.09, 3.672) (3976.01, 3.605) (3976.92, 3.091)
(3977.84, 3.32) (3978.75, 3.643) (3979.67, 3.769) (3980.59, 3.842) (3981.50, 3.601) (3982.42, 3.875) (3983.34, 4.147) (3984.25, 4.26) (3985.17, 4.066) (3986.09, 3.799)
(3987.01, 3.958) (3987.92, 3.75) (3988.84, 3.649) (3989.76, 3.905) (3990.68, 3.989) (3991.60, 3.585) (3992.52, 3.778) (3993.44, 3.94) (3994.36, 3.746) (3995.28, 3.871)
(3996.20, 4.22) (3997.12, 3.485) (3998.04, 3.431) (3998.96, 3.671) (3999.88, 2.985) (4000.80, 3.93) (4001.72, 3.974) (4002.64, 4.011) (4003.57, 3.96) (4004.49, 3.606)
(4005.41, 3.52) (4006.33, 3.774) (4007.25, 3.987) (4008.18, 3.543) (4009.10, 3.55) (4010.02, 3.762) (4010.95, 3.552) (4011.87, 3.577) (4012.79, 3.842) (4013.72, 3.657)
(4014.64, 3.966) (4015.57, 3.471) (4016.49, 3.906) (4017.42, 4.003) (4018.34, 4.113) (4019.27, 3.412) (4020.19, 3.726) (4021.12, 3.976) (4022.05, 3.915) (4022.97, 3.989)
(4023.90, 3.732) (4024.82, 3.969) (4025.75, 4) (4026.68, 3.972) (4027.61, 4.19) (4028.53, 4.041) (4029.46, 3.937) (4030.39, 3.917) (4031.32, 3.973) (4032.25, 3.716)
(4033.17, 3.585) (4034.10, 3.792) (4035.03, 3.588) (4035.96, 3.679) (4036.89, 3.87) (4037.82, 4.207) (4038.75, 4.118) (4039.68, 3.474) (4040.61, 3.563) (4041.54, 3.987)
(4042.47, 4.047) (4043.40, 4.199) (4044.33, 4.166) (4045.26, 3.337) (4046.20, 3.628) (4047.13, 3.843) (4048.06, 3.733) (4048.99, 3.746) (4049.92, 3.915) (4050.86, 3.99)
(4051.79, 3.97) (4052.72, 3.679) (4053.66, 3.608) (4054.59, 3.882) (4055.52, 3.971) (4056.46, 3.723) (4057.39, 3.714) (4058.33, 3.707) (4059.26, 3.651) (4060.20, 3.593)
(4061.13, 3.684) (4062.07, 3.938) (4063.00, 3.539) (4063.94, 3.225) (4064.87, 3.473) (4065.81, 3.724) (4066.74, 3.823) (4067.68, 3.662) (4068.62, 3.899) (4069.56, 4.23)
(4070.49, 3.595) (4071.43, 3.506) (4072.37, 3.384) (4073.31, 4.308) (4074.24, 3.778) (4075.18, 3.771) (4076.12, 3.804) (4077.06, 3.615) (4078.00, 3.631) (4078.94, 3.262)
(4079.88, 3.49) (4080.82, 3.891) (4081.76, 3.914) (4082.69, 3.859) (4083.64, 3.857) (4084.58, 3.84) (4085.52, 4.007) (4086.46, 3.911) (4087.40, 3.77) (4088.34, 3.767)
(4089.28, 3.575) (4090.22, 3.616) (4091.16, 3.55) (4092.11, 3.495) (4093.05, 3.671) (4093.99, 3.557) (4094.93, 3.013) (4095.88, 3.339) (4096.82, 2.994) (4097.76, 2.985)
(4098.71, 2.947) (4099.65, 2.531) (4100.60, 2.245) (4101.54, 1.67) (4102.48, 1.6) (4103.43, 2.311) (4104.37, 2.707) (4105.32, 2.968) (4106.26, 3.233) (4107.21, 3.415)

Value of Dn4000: 1.12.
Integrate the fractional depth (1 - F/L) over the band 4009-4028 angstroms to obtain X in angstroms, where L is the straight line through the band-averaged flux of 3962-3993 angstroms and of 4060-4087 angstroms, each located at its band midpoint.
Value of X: -2.06 angstroms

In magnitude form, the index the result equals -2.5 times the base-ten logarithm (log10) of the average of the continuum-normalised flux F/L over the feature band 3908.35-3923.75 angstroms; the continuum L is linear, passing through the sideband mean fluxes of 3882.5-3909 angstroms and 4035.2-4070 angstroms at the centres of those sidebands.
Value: -0.16 mag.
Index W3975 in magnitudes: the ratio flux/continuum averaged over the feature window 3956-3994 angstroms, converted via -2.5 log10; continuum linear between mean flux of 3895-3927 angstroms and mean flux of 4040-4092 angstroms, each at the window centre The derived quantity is 0.14 mag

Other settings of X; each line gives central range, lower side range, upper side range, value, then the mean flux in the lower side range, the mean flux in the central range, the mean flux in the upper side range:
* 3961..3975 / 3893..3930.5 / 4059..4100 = 4.17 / 3.68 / 2.57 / 3.61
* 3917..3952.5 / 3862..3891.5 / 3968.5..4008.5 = 0.79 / 3.56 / 3.45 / 3.51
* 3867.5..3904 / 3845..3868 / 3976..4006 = 3.86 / 3.92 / 3.48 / 3.76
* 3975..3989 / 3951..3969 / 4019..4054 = -1.43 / 3.23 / 3.76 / 3.85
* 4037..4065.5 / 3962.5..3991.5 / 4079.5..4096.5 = -2.10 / 3.22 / 3.78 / 3.67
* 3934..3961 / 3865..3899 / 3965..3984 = -4.18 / 3.46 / 3.57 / 2.94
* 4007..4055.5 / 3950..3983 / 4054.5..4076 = -4.01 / 3.17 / 3.83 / 3.73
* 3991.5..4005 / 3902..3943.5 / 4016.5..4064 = -0.03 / 3.59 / 3.75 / 3.83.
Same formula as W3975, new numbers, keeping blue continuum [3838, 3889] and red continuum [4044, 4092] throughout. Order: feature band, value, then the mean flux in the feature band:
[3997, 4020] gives 0.01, 3.71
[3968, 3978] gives 0.42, 2.54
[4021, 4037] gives -0.04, 3.88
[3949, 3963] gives 0.05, 3.57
